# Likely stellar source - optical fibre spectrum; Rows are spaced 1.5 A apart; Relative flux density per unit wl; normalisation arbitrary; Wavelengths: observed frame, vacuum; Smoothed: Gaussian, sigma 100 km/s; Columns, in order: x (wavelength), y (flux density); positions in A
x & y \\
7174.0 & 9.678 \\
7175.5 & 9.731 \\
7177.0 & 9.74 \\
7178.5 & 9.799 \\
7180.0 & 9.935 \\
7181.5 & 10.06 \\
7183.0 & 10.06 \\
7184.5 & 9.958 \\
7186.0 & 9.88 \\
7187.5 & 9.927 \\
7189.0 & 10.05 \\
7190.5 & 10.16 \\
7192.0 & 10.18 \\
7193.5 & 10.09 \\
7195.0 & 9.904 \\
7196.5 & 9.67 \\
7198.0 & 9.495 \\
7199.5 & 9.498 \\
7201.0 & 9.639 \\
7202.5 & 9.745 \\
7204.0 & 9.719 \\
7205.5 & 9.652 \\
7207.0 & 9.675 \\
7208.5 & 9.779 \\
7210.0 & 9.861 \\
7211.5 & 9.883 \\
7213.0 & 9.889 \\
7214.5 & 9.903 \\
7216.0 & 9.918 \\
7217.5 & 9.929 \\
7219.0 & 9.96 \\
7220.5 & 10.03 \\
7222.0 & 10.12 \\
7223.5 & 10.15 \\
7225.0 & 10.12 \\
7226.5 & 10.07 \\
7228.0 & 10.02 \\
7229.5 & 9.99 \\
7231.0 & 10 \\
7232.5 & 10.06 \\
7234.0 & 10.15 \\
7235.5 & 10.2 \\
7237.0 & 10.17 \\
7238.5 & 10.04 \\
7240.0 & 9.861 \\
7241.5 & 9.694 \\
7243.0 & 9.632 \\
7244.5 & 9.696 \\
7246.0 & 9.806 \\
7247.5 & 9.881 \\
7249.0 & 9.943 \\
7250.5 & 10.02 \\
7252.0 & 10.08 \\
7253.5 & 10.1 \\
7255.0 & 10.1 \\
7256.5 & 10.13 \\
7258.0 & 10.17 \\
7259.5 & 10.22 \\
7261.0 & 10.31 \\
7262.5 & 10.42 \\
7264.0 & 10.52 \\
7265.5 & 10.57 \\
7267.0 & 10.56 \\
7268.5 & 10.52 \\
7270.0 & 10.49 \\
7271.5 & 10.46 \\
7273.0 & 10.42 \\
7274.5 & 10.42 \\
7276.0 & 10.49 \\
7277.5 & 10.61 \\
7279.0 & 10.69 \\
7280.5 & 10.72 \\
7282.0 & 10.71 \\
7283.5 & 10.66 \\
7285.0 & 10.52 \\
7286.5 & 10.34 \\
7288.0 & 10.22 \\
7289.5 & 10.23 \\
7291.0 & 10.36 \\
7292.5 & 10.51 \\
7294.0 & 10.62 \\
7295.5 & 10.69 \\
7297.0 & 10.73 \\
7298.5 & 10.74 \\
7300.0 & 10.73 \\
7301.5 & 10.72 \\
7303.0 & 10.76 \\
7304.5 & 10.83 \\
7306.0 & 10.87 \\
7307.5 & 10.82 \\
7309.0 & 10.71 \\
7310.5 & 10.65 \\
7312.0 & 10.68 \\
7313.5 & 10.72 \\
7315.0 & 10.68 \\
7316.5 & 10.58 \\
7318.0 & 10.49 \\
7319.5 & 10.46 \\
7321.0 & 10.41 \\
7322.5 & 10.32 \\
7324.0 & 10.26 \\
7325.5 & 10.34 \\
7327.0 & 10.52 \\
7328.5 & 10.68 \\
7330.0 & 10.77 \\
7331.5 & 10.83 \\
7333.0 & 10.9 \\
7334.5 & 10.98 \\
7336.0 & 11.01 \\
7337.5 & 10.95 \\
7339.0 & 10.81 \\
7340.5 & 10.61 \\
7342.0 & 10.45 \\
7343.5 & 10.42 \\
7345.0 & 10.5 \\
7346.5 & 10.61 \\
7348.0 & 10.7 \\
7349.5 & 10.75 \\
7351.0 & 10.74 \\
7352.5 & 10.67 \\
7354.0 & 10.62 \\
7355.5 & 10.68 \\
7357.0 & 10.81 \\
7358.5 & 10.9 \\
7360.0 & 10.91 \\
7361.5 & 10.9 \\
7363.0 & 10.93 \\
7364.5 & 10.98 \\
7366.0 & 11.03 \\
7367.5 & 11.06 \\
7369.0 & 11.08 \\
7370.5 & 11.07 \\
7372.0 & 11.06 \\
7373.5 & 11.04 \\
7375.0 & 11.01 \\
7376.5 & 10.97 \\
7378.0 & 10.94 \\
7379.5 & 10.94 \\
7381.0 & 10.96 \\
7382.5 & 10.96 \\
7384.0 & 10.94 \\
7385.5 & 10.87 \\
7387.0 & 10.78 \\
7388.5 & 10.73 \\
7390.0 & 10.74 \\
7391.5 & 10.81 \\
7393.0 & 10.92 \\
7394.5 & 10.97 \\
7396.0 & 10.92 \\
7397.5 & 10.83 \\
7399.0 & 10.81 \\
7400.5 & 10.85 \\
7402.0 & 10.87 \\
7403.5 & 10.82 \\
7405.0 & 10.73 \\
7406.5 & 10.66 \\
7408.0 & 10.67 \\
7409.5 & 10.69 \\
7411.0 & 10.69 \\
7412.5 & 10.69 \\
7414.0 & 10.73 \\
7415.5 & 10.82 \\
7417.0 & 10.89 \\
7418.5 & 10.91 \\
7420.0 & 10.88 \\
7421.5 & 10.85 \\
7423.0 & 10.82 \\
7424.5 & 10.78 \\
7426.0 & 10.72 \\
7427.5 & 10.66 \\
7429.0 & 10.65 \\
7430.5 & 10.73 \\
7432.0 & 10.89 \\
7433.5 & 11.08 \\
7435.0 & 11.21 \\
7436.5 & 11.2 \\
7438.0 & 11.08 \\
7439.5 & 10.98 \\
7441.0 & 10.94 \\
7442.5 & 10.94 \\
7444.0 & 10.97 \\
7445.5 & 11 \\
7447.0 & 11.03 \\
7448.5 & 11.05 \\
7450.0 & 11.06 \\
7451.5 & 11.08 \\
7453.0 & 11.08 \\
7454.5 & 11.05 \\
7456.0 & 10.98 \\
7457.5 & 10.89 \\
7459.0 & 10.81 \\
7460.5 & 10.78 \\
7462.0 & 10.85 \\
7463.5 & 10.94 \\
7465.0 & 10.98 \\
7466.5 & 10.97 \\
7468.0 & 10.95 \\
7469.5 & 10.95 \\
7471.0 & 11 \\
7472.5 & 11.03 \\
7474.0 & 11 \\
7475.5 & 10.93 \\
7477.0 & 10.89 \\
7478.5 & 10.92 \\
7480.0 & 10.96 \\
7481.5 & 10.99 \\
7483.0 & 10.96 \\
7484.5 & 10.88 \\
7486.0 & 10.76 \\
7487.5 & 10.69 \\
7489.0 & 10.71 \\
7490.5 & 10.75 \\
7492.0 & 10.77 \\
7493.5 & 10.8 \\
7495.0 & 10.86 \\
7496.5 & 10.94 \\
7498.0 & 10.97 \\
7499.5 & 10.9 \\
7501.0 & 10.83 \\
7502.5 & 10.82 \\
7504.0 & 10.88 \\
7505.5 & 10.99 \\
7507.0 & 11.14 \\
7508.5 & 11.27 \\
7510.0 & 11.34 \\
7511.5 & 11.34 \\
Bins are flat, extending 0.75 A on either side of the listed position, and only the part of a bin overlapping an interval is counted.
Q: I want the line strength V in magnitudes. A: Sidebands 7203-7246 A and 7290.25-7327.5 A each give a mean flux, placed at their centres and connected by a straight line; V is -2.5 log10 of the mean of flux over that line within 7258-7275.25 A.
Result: -0.017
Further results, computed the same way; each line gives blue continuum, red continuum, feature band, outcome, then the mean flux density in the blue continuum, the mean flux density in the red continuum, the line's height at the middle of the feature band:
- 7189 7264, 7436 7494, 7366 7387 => -0.041 mag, 9.96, 10.9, 10.6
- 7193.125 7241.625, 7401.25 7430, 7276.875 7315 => -0.040 mag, 9.91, 10.8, 10.2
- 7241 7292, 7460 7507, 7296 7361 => -0.023 mag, 10.3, 10.9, 10.5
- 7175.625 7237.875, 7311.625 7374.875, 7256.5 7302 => -0.015 mag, 9.93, 10.7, 10.4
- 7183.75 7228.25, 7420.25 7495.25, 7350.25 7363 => -0.029 mag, 9.89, 10.9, 10.5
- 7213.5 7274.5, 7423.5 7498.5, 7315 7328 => -0.004 mag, 10.1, 10.9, 10.4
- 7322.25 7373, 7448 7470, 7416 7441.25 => 0.001 mag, 10.8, 11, 10.9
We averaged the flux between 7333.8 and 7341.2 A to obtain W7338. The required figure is 10.9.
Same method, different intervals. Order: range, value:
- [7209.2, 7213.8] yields 9.88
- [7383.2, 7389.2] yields 10.8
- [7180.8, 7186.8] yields 9.99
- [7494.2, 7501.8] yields 10.9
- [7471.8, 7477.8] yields 11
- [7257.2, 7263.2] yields 10.3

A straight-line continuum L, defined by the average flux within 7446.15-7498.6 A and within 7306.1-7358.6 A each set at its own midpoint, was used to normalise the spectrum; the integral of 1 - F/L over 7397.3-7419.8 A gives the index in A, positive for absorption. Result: 0.05 A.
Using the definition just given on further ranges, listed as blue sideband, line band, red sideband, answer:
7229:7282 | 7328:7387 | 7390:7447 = -1.29 A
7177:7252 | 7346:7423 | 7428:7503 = -1.82 A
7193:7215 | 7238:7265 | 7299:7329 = 0.23 A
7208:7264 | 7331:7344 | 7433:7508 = -0.45 A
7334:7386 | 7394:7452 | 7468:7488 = 0.09 A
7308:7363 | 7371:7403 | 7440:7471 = -0.31 A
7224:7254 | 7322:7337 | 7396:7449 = -0.37 A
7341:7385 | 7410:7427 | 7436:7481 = 0.20 A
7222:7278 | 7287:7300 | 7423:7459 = -0.23 A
